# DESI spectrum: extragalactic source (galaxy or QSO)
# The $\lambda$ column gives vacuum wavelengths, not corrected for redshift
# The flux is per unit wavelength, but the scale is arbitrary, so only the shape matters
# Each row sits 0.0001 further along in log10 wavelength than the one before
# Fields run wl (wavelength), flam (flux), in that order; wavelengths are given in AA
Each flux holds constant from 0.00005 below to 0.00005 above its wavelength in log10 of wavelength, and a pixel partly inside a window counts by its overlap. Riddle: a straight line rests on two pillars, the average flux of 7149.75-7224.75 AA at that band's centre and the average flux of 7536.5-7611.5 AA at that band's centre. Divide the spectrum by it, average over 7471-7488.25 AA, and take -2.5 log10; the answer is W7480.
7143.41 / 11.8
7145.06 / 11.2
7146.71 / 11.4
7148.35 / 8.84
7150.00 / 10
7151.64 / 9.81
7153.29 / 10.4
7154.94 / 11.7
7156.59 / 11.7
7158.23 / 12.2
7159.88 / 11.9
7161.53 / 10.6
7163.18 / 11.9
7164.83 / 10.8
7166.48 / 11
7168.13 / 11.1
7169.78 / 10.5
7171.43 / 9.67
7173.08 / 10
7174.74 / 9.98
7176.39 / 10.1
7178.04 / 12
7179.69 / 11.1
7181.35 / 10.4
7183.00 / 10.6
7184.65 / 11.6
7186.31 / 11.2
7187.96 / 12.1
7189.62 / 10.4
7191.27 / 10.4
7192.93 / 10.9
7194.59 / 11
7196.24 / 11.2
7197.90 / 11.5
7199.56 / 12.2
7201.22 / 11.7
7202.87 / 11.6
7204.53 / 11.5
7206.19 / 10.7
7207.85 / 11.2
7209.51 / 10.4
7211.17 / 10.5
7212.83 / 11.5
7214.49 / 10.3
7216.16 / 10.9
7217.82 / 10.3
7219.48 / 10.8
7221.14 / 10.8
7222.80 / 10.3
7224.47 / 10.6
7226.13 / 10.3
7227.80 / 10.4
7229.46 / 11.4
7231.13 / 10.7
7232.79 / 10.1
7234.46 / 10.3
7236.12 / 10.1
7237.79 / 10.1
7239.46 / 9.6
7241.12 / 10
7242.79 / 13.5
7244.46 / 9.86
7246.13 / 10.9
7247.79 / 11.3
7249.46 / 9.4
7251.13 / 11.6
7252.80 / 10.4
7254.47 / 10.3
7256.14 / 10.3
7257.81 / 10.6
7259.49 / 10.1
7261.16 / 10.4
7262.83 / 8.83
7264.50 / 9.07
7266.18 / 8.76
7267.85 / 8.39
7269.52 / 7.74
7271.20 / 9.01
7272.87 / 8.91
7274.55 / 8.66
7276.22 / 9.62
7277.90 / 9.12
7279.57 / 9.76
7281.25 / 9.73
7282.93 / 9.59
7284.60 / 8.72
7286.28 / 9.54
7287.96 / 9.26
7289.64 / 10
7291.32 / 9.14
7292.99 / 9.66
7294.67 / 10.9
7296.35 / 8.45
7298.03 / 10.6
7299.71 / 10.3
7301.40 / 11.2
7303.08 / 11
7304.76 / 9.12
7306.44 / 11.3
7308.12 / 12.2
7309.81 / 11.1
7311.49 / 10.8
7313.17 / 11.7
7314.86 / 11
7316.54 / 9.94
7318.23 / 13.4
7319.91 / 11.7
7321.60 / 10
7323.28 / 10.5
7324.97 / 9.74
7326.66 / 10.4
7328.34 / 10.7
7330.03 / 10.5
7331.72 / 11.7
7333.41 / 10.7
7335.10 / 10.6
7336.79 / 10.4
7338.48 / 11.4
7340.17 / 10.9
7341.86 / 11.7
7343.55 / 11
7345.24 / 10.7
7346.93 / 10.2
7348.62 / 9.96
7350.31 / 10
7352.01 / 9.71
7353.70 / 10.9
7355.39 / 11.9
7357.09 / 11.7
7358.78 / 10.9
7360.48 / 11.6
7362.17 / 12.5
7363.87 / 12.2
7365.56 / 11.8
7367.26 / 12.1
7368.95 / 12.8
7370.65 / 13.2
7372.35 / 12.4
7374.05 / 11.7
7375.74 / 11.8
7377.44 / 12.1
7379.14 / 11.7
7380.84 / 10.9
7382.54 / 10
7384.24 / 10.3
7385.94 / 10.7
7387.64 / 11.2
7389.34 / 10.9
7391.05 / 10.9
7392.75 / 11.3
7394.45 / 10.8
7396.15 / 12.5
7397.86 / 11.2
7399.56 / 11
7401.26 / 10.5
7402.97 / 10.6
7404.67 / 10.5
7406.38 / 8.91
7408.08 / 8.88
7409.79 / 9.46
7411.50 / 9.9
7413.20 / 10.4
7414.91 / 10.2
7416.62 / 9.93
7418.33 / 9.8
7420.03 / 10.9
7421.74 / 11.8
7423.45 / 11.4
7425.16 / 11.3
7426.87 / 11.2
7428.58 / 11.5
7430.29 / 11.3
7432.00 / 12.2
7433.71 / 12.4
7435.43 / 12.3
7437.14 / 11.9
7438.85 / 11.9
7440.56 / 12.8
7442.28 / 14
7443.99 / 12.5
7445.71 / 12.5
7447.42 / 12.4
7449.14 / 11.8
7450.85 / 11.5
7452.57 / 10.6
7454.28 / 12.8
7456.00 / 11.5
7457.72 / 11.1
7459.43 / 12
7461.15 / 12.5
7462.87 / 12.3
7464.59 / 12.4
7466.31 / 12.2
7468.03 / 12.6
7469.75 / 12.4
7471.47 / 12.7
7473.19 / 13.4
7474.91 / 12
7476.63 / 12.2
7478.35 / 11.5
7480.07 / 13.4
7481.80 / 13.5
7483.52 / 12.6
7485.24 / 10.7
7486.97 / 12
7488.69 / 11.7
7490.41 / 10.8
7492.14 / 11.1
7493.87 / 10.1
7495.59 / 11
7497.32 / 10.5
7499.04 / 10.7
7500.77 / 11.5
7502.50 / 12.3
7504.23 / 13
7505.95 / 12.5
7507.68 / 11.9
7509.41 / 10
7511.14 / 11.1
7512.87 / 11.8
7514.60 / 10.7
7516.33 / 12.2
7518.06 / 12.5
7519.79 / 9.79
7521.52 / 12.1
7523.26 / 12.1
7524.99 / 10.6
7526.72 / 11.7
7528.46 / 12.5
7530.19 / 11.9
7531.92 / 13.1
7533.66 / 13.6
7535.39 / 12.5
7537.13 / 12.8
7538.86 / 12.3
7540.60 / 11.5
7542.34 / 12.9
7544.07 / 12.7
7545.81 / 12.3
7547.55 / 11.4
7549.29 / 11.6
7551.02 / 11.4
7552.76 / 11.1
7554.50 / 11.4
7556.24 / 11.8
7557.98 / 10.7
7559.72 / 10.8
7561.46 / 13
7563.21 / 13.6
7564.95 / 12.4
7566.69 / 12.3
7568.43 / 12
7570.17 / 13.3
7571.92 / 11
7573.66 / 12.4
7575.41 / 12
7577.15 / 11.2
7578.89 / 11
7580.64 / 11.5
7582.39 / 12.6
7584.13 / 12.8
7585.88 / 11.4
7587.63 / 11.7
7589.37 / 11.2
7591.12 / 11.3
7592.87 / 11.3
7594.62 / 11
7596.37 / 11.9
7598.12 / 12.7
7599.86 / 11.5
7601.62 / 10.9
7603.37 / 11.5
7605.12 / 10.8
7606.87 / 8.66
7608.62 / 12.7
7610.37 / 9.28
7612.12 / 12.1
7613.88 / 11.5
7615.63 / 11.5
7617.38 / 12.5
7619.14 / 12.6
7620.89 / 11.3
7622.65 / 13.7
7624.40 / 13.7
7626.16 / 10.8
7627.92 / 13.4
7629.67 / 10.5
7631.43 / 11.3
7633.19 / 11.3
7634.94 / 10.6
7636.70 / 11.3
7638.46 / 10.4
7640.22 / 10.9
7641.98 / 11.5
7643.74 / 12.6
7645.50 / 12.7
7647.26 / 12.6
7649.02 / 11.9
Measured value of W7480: -0.078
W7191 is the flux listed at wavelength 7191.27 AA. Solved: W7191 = 10.4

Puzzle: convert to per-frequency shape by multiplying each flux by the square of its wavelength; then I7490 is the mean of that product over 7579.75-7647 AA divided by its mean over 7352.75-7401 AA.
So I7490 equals 1.07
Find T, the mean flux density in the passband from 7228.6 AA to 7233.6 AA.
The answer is 10.7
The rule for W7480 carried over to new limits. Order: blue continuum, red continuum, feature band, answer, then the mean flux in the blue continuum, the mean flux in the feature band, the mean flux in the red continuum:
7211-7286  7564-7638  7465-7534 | -0.06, 10.1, 11.8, 11.7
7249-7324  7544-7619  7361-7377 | -0.17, 10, 12.3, 11.7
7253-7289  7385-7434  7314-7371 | -0.10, 9.37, 11.1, 10.8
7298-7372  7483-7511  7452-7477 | -0.08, 11.1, 12.2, 11.4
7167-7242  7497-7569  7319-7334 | 0.05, 10.8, 10.7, 11.9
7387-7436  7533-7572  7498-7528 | 0.02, 10.9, 11.6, 12.1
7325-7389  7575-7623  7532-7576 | -0.06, 11.2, 12.1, 11.5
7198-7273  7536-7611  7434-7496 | -0.07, 10.4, 12.1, 11.7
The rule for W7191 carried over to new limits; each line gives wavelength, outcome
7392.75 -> 11.3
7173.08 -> 10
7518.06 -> 12.5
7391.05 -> 10.9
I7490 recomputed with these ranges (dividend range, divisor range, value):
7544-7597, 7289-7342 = 1.18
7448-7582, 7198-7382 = 1.19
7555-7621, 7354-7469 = 1.07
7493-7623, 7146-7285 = 1.23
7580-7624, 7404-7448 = 1.08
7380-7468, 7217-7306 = 1.18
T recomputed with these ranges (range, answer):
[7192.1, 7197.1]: 11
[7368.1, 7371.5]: 13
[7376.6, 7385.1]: 11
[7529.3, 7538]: 12.8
